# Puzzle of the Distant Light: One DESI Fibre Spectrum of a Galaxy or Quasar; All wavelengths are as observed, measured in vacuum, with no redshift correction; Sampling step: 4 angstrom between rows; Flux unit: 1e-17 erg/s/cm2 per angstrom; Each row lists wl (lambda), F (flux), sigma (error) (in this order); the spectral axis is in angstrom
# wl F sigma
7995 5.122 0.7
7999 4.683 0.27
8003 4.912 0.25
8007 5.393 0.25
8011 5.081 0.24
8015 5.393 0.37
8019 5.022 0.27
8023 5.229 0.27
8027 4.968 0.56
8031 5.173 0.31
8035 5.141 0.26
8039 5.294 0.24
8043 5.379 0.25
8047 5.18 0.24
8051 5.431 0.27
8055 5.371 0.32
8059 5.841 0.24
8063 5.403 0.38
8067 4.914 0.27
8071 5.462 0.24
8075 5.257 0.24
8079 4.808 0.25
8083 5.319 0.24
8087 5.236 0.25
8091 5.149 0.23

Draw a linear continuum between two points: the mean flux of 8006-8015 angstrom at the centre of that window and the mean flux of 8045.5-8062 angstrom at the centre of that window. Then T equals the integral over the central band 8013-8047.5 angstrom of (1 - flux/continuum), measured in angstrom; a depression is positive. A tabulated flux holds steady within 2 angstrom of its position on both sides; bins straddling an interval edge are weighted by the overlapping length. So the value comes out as 1.0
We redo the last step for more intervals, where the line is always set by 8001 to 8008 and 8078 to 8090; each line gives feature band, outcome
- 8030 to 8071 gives -1.5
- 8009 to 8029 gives -0.1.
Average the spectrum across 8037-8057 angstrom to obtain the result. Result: 5.33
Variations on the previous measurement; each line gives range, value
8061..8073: 5.26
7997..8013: 5.02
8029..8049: 5.23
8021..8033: 5.12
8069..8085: 5.21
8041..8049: 5.28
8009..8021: 5.17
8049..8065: 5.51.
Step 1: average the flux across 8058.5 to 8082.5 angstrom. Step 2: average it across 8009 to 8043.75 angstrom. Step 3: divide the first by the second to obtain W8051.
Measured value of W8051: 1.01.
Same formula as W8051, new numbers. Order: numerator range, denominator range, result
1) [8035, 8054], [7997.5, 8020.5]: 1.04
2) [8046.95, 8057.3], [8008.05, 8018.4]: 1.03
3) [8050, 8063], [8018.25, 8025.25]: 1.08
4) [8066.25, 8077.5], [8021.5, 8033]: 1.02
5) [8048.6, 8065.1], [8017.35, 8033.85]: 1.08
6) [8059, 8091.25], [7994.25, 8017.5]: 1.03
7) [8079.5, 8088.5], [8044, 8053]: 0.98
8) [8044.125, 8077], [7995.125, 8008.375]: 1.07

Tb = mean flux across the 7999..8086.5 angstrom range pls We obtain 5.22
